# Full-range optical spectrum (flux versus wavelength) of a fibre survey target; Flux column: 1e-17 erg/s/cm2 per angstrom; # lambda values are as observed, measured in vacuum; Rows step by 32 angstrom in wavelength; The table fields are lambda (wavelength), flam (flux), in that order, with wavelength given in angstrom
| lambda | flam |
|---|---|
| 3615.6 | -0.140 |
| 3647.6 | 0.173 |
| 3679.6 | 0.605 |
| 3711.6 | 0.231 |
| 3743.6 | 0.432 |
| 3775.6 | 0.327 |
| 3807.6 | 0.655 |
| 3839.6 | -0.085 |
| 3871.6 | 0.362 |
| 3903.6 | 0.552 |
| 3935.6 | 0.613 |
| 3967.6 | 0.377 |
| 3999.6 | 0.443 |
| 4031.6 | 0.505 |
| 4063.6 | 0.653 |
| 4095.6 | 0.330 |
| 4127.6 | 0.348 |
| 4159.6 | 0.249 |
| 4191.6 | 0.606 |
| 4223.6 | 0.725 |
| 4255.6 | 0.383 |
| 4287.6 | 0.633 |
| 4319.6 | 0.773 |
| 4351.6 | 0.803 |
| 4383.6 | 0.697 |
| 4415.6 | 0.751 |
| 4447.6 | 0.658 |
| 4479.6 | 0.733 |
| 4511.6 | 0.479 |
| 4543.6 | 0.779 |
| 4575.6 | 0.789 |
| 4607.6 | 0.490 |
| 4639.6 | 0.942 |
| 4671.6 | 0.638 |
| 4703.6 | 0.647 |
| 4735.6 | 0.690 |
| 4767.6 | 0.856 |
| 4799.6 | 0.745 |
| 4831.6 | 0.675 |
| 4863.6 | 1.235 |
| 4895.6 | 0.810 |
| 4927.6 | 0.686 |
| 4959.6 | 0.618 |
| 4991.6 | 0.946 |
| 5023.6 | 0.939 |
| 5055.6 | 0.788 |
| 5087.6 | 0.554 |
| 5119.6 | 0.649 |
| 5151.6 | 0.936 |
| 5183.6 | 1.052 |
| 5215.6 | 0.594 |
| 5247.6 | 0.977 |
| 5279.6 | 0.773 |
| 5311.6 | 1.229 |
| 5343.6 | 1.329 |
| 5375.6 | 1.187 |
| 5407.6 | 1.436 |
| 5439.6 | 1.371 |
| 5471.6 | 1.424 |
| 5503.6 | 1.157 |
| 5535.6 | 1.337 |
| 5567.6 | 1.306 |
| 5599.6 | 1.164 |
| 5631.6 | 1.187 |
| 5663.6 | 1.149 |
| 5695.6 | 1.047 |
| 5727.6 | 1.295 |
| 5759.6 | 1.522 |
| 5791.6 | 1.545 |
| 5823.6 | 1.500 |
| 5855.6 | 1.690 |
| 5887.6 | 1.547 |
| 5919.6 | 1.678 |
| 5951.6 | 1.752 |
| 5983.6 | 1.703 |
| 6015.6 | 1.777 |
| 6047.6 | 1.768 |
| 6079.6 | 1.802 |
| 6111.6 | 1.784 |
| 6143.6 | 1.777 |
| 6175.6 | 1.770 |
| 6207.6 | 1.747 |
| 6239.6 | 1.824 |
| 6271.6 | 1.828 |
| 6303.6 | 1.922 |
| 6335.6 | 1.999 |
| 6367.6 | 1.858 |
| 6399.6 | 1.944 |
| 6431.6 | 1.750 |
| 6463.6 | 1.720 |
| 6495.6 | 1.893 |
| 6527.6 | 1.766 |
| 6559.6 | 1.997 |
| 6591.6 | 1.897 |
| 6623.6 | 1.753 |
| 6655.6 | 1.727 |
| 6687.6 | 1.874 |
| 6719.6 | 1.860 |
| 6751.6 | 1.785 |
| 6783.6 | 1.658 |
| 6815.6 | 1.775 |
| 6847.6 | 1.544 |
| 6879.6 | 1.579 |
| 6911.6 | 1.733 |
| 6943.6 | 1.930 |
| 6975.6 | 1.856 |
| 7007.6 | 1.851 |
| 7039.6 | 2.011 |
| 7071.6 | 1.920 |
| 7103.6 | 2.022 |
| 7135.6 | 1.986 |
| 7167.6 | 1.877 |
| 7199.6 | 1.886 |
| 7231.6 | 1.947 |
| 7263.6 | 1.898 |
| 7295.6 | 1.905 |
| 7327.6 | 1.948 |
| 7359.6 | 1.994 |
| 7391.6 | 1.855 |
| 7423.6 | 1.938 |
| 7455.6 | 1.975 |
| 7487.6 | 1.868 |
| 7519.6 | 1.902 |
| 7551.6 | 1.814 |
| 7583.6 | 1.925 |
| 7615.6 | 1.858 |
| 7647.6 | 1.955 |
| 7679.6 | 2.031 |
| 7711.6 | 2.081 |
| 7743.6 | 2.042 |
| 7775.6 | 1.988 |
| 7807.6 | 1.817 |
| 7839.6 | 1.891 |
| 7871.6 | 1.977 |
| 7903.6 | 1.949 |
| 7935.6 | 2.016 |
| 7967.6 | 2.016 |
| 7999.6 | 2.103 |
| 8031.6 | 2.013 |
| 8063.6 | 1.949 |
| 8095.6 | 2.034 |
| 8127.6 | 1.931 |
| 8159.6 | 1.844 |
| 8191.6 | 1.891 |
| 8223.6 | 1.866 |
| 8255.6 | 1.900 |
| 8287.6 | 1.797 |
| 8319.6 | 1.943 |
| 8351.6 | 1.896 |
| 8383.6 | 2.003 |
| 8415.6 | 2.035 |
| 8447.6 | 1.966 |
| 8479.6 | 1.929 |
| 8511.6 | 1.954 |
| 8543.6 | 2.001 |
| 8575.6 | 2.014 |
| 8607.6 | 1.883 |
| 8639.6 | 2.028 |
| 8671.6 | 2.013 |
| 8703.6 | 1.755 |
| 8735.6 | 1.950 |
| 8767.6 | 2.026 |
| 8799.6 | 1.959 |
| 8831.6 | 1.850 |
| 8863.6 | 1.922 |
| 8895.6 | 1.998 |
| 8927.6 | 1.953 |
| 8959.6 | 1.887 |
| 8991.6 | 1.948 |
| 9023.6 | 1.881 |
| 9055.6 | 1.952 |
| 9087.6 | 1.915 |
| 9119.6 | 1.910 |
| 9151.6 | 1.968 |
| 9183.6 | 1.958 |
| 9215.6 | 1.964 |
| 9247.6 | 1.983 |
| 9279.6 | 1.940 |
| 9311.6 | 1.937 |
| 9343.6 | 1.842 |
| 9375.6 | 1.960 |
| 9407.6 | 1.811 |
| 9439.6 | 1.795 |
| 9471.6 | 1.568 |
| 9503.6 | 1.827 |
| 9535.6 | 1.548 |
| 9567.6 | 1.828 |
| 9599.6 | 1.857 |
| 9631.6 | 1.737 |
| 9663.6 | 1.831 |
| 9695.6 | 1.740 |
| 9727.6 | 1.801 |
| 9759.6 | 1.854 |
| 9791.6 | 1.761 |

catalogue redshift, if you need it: 0.33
